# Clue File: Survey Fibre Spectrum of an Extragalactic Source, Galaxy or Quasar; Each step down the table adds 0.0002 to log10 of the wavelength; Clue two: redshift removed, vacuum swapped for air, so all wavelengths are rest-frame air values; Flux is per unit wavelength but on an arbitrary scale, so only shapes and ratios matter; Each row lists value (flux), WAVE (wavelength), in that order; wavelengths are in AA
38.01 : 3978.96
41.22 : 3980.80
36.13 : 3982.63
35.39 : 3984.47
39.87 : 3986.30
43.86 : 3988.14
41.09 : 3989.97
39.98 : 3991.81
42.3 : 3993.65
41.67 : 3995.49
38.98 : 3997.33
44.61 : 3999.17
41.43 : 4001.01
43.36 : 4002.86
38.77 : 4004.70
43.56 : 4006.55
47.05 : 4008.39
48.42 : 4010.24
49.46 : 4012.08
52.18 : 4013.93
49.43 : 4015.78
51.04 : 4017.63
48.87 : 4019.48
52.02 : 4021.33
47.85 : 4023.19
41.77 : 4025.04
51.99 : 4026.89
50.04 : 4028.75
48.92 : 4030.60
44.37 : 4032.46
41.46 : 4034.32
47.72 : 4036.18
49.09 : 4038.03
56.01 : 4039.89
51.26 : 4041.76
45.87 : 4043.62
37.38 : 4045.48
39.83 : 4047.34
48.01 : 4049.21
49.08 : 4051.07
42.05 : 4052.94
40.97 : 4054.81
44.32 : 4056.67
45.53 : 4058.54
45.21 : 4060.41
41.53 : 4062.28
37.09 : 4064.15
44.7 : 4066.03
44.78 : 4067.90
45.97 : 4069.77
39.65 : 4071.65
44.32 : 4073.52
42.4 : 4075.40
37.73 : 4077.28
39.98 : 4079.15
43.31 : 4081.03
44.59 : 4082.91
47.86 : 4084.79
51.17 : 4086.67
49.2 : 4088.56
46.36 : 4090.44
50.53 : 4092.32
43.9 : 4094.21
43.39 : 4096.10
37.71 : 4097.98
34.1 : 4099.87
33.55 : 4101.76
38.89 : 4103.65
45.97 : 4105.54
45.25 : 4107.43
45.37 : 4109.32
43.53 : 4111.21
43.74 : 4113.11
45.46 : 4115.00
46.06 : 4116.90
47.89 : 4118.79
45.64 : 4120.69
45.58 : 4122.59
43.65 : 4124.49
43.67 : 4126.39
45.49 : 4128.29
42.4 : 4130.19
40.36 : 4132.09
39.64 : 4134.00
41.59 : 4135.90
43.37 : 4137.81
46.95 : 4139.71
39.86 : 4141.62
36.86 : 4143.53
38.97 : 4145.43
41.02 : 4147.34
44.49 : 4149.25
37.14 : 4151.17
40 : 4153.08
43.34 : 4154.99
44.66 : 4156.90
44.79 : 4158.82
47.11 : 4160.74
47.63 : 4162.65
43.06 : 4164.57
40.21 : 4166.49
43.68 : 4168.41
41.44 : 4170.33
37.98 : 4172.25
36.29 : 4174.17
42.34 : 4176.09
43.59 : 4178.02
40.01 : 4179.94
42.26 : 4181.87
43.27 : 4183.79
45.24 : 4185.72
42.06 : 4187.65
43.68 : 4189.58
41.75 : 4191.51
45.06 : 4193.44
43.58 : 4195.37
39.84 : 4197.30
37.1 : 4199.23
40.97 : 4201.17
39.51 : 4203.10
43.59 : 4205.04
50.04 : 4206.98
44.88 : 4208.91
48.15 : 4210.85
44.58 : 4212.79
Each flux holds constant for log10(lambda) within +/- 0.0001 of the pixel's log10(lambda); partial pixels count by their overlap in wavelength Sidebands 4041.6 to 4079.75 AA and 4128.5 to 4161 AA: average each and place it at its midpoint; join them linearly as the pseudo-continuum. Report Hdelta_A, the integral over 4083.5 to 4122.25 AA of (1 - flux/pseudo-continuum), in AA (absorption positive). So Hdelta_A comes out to -1.7 AA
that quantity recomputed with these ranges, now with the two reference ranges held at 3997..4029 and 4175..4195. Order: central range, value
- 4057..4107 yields 2.4 AA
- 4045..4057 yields 0.7 AA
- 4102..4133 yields 0.2 AA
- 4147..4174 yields 0.6 AA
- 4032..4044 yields -0.5 AA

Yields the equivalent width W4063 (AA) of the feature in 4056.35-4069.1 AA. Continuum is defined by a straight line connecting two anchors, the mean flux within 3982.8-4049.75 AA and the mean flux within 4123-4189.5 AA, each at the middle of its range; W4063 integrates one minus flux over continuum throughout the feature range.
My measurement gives 0.3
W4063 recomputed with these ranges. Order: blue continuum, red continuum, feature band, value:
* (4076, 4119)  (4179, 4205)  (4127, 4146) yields 0.6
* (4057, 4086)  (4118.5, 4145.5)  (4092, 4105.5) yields 0.9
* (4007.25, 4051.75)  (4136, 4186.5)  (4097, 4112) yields 1.4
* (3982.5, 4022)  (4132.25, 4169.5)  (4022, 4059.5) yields -2.2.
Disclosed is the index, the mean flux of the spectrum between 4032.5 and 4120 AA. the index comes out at 44.1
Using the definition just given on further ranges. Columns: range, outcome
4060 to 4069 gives 42.6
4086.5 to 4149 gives 43.2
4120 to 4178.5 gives 42.3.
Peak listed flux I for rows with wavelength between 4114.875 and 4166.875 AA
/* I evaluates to 47.89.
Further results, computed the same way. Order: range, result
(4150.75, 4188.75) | 47.63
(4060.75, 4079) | 45.97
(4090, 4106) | 50.53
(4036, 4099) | 56.01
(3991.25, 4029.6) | 52.18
